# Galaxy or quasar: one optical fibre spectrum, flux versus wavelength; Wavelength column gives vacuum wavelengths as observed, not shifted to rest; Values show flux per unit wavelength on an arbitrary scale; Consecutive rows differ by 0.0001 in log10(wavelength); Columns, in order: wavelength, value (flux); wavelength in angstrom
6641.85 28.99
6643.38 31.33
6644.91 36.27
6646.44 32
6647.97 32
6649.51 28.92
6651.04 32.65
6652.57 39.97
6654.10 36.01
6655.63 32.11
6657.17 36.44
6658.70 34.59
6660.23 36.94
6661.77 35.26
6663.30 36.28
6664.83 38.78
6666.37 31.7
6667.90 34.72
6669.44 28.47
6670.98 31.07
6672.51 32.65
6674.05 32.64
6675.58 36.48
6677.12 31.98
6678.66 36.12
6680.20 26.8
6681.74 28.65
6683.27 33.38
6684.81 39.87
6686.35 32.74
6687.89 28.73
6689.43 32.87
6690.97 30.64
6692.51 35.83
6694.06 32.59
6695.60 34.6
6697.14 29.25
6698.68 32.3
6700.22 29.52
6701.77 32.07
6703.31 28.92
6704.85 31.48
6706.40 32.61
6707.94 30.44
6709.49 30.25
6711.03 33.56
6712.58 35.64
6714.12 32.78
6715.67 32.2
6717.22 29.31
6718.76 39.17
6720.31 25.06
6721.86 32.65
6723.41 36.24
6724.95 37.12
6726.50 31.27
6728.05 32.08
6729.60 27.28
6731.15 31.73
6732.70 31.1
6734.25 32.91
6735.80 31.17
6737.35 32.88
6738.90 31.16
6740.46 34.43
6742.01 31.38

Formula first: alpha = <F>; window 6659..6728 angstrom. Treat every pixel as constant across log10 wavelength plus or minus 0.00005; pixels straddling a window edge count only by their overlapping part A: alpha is 32.8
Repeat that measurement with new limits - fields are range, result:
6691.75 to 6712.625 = 31.9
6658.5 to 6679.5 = 34.1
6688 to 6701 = 32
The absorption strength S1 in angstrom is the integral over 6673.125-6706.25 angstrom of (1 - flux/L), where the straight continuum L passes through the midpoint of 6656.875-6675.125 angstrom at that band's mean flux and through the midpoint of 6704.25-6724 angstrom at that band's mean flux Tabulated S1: 1.0 angstrom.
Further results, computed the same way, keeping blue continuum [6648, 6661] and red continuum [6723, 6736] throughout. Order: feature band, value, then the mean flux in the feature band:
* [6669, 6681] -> 0.64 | 32.1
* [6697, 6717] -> 0.80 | 31.6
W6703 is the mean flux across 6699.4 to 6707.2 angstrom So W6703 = 30.9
